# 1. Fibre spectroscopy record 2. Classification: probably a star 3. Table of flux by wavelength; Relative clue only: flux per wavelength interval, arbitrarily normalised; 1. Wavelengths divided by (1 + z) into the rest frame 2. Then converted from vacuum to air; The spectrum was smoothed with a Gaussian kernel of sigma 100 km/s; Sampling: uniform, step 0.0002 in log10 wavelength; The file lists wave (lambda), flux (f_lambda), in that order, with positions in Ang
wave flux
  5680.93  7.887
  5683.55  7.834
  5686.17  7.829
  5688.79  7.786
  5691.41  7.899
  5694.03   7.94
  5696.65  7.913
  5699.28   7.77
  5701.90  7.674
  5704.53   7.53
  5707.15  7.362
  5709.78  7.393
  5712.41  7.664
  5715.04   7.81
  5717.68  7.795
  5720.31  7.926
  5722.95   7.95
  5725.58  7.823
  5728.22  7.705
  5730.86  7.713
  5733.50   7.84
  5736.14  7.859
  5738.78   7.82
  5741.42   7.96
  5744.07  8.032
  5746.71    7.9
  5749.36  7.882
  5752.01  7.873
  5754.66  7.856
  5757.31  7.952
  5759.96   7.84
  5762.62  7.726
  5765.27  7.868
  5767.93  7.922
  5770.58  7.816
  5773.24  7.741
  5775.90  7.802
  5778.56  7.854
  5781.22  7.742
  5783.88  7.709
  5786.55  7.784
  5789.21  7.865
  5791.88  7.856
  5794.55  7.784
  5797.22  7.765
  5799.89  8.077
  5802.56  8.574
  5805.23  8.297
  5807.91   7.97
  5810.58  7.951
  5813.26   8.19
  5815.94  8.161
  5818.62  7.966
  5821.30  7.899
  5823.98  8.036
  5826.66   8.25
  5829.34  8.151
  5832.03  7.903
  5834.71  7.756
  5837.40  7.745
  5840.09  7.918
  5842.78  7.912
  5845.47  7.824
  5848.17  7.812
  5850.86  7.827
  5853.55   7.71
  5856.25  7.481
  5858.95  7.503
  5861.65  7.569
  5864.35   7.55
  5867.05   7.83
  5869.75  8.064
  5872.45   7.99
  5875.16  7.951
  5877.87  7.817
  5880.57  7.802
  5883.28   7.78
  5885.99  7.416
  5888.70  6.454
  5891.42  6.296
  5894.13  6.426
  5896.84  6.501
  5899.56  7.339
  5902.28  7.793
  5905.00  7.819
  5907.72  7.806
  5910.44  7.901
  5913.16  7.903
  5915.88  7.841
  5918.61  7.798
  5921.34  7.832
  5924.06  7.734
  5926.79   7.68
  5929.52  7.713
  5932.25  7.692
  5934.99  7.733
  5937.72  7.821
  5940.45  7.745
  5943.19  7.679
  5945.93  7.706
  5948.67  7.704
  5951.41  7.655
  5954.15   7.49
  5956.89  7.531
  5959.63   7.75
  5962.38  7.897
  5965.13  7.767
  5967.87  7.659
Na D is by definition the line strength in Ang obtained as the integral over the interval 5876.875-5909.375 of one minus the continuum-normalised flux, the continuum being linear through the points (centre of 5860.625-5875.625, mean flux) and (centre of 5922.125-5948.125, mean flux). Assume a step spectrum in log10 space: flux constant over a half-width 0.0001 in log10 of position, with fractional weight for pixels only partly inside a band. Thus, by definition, 2.2 Ang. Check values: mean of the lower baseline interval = 7.83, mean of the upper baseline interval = 7.72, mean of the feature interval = 7.27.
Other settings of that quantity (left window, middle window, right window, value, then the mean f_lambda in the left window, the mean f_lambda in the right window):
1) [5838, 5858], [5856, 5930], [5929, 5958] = 1.7 Ang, 7.77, 7.68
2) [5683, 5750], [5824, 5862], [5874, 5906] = -2.1 Ang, 7.79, 7.27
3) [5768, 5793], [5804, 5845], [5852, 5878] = -1.2 Ang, 7.8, 7.74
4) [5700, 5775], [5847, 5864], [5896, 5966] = 0.2 Ang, 7.79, 7.69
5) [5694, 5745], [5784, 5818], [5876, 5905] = -2.3 Ang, 7.77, 7.21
